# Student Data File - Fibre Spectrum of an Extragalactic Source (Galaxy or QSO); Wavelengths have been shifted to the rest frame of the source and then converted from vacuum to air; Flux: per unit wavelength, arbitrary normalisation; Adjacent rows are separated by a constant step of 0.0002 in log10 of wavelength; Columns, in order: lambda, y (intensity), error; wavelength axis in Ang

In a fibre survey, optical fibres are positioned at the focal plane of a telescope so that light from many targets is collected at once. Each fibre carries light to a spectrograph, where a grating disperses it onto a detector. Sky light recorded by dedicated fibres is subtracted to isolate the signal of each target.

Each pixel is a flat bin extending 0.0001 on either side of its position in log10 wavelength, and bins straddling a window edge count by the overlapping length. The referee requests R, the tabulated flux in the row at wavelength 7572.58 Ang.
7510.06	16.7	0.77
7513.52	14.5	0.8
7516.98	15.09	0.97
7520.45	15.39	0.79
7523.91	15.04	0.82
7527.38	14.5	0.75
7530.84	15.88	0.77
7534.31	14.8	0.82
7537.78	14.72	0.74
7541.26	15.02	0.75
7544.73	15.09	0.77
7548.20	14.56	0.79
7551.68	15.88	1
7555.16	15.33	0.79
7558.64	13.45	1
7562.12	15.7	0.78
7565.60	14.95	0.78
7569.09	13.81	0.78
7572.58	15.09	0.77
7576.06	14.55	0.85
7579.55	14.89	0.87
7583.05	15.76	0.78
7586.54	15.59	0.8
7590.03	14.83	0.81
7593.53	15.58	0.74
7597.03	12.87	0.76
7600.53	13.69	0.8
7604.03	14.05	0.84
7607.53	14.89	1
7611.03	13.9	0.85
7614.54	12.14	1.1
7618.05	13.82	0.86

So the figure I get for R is 15.09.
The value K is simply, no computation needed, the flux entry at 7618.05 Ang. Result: 13.82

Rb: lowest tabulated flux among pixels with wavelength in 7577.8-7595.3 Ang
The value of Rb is 14.83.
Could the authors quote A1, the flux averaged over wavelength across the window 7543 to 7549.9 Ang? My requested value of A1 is 14.8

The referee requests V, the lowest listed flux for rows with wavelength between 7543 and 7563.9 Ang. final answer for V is 13.45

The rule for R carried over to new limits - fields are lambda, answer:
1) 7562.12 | 15.7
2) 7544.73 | 15.09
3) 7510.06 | 16.7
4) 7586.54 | 15.59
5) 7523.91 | 15.04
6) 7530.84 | 15.88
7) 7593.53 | 15.58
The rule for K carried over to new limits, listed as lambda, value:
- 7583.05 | 15.76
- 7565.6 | 14.95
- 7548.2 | 14.56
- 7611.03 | 13.9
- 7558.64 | 13.45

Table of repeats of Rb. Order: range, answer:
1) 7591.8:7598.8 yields 12.87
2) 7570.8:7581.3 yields 14.55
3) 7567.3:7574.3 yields 13.81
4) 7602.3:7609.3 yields 14.05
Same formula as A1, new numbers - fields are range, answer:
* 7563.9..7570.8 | 14.4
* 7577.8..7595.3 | 15.3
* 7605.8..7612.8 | 14.4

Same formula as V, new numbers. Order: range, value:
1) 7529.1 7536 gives 14.8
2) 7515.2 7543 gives 14.5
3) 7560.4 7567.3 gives 14.95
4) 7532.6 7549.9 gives 14.56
